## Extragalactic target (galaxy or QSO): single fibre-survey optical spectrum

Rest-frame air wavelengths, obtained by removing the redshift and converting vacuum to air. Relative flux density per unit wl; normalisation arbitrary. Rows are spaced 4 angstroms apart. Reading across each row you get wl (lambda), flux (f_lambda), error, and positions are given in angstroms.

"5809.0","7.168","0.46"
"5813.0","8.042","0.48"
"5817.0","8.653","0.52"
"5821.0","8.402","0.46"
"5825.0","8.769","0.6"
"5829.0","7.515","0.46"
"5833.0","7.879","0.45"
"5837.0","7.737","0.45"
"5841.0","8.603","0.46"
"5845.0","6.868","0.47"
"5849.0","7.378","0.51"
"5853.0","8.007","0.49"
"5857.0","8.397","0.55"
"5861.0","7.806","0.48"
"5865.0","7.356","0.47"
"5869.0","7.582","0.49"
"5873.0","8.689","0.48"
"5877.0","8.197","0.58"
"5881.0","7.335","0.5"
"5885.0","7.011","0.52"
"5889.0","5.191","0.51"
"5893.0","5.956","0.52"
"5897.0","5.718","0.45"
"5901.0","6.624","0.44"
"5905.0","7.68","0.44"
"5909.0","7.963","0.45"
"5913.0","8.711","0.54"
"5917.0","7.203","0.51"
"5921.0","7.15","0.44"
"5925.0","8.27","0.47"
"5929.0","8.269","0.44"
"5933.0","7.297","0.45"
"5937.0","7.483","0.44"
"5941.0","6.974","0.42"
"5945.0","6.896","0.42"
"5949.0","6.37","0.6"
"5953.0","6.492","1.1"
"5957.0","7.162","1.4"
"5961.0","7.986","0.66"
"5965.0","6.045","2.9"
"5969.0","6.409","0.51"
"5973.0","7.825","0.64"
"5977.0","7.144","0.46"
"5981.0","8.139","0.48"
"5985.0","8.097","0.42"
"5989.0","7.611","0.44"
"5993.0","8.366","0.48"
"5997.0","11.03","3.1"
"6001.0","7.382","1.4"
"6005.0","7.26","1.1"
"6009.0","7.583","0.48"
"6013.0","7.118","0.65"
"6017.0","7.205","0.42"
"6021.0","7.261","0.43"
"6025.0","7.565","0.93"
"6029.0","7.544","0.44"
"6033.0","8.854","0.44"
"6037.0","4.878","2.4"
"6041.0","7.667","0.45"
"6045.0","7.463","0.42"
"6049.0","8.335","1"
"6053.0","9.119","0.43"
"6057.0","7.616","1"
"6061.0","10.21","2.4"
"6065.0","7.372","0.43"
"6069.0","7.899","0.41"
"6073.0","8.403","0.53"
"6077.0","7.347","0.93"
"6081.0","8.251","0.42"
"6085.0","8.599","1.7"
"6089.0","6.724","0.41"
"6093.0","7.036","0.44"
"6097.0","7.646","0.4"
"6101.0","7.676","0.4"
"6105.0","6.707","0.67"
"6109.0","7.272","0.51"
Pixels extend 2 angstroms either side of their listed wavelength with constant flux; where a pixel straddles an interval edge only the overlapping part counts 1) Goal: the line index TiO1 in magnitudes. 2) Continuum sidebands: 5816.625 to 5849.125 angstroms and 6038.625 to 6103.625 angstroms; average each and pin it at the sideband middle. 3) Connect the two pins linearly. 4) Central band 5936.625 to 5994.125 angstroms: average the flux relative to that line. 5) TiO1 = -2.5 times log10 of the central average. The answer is 0.10 mag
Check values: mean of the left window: 7.98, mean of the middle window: 7.24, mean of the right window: 7.93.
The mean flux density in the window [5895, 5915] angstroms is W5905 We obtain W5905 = 7.34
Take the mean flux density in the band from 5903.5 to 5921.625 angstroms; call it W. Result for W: 7.79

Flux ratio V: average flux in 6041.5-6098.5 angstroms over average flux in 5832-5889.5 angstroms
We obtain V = 1.04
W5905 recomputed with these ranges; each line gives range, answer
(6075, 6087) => 8.07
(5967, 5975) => 7.12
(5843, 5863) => 7.69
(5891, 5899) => 5.84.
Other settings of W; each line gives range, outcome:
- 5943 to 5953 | 6.6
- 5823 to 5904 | 7.43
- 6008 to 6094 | 7.74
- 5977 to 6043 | 7.7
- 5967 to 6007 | 7.93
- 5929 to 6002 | 7.51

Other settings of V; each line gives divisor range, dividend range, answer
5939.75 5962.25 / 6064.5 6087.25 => 1.15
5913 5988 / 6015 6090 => 1.07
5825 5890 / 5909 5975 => 0.95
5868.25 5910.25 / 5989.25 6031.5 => 1.11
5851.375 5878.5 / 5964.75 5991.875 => 0.93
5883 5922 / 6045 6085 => 1.19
